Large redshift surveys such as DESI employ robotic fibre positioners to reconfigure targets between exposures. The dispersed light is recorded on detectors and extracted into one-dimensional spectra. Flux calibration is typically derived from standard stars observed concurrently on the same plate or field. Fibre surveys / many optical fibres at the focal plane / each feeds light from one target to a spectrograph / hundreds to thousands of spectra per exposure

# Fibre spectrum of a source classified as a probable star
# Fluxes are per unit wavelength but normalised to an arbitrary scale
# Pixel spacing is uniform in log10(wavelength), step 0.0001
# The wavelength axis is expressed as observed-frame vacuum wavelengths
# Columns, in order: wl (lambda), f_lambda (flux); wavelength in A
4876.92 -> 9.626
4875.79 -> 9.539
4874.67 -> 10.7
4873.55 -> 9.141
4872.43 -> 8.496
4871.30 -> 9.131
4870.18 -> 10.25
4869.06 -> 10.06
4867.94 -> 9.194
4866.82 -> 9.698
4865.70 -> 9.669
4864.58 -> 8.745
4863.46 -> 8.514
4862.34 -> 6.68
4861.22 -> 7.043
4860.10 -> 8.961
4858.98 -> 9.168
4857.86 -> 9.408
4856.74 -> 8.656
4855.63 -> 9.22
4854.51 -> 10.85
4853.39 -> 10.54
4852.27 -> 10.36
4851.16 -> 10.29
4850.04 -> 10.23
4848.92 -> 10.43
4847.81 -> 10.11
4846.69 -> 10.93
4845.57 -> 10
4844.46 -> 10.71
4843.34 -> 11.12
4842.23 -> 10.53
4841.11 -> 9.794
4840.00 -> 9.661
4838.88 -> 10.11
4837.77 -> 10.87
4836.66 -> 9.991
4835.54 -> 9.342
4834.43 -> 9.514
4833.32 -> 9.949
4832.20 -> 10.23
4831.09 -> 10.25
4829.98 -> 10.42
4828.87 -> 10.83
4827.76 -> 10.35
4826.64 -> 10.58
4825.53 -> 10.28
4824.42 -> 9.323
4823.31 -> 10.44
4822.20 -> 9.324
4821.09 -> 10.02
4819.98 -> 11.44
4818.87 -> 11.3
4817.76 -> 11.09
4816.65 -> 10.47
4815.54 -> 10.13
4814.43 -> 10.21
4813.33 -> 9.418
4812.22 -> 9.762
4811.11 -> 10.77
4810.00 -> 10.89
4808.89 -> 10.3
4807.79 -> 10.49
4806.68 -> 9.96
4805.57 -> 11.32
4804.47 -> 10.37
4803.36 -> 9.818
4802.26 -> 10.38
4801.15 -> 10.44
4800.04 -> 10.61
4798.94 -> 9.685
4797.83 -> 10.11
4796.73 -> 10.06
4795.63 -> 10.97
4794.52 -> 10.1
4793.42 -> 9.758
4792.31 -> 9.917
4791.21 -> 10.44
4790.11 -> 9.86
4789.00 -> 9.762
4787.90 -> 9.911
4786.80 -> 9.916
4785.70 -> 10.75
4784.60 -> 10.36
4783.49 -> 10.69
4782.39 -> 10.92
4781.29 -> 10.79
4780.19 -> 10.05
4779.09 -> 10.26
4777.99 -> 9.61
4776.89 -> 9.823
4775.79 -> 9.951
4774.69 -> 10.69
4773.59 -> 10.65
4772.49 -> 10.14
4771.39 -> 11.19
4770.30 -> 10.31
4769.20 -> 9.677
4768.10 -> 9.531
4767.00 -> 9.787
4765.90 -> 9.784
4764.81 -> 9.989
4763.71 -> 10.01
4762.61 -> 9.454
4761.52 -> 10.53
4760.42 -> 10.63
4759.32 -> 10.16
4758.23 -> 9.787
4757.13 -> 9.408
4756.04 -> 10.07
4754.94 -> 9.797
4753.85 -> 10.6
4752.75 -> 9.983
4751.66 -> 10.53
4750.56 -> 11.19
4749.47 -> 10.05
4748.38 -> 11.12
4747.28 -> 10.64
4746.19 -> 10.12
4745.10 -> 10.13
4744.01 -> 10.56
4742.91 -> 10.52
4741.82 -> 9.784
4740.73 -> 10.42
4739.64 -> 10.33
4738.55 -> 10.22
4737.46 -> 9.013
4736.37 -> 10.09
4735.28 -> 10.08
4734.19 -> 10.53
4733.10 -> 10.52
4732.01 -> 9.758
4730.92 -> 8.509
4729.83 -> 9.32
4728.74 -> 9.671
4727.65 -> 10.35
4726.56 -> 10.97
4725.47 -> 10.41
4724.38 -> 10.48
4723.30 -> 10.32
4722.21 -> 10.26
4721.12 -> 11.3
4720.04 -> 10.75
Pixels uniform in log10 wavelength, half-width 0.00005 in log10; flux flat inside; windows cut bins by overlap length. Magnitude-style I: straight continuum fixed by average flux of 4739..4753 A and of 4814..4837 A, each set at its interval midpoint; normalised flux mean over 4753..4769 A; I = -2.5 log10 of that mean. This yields 0.05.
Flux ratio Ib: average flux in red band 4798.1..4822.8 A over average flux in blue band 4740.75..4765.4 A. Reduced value 1.0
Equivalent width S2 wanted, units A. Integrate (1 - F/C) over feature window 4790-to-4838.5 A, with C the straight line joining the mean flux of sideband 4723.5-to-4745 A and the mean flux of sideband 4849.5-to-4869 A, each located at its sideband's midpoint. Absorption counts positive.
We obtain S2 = -3.6 A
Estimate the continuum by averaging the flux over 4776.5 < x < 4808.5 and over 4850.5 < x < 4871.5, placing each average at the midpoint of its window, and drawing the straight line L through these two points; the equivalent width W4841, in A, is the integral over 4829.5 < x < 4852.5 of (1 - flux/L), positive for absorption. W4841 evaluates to -1.6 A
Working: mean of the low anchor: 10.2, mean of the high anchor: 9.3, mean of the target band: 10.2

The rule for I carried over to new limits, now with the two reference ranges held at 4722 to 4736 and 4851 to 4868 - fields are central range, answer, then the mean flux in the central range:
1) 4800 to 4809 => -0.09 mag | 10.4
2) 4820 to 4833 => -0.09 mag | 10.2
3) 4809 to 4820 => -0.11 mag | 10.5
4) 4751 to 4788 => -0.04 mag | 10.2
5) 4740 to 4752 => -0.05 mag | 10.5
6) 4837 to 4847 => -0.12 mag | 10.4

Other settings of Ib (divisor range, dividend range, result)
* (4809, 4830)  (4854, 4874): 0.87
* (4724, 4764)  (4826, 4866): 0.97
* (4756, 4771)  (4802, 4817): 1.04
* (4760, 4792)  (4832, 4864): 0.96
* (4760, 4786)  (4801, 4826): 1.01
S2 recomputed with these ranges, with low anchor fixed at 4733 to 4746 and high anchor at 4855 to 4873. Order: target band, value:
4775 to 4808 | -2.0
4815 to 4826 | -1.2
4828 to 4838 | -1.0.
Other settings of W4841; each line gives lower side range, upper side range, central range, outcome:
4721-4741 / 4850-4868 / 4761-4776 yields -0.4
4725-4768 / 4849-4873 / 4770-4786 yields -0.8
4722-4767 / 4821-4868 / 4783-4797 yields -0.3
